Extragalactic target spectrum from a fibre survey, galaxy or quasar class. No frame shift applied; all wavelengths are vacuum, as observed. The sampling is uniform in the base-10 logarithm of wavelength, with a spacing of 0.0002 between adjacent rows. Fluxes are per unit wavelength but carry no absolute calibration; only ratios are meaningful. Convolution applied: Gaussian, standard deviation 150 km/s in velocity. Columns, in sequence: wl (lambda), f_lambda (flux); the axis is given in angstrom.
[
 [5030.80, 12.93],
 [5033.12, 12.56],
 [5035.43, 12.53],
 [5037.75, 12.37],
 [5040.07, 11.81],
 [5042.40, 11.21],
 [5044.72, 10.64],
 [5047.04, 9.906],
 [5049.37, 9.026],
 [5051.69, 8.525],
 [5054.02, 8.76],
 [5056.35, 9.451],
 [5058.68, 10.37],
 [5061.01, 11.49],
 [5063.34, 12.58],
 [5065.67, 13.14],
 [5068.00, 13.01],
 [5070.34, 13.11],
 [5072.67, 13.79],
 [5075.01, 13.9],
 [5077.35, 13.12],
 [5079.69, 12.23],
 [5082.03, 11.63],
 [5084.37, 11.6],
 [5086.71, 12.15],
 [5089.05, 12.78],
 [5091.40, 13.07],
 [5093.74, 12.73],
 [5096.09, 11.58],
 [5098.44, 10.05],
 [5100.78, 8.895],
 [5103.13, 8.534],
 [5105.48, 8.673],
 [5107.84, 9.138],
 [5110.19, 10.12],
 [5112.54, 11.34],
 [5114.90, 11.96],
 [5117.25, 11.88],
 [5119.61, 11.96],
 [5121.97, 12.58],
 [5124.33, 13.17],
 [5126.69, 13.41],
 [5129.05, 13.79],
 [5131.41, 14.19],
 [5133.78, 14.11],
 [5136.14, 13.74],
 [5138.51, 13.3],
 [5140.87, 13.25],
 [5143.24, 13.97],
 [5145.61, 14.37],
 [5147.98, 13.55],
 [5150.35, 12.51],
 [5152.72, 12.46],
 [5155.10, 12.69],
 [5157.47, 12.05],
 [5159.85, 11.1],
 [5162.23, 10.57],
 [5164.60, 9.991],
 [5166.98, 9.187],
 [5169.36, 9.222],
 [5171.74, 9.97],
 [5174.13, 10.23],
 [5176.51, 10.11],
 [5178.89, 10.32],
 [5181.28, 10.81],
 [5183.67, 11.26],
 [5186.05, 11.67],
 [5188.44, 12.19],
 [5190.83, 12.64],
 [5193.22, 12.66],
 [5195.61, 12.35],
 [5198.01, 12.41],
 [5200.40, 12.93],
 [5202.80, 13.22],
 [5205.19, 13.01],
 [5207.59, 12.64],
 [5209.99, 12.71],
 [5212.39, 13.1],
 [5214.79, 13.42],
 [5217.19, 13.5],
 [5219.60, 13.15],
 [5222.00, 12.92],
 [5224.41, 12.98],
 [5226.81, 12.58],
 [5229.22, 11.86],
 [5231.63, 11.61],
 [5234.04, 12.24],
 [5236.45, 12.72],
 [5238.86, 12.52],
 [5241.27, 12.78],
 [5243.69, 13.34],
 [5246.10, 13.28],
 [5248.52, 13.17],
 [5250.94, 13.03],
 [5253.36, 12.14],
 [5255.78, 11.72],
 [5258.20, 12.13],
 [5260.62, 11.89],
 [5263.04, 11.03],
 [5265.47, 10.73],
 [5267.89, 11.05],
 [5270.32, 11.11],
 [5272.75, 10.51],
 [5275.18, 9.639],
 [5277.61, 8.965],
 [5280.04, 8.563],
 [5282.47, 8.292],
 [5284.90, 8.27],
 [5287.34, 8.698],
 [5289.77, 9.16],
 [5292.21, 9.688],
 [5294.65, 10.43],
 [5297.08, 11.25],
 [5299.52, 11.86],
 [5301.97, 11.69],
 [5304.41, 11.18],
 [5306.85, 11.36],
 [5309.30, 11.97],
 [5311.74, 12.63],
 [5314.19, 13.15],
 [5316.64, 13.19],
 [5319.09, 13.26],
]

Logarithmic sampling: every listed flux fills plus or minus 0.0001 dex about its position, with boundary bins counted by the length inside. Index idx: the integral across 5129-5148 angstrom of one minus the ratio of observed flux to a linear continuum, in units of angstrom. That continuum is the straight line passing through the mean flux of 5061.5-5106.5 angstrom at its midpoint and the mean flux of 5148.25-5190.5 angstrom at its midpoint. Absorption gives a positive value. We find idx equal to -4.11 angstrom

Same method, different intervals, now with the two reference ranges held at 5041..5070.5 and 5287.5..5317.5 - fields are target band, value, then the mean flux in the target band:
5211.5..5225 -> -2.46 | 13.2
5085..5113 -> 0.34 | 10.8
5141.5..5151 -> -2.28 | 13.6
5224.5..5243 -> -1.99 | 12.4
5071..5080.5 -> -2.15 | 13.3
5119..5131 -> -2.37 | 13.1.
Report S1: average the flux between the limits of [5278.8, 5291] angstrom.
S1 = 8.6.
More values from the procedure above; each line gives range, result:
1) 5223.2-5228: 12.8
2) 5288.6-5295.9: 9.78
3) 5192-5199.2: 12.5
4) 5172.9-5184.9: 10.5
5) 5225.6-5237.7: 12.2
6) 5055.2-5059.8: 9.91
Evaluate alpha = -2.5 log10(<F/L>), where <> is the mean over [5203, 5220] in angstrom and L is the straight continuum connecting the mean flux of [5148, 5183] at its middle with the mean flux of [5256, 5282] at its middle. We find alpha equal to -0.21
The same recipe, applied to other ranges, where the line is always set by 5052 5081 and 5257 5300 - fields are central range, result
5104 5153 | -0.100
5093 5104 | 0.137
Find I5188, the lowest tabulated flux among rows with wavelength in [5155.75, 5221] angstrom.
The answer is 9.187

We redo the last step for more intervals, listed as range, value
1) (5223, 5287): 8.27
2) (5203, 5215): 12.64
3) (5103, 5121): 8.534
